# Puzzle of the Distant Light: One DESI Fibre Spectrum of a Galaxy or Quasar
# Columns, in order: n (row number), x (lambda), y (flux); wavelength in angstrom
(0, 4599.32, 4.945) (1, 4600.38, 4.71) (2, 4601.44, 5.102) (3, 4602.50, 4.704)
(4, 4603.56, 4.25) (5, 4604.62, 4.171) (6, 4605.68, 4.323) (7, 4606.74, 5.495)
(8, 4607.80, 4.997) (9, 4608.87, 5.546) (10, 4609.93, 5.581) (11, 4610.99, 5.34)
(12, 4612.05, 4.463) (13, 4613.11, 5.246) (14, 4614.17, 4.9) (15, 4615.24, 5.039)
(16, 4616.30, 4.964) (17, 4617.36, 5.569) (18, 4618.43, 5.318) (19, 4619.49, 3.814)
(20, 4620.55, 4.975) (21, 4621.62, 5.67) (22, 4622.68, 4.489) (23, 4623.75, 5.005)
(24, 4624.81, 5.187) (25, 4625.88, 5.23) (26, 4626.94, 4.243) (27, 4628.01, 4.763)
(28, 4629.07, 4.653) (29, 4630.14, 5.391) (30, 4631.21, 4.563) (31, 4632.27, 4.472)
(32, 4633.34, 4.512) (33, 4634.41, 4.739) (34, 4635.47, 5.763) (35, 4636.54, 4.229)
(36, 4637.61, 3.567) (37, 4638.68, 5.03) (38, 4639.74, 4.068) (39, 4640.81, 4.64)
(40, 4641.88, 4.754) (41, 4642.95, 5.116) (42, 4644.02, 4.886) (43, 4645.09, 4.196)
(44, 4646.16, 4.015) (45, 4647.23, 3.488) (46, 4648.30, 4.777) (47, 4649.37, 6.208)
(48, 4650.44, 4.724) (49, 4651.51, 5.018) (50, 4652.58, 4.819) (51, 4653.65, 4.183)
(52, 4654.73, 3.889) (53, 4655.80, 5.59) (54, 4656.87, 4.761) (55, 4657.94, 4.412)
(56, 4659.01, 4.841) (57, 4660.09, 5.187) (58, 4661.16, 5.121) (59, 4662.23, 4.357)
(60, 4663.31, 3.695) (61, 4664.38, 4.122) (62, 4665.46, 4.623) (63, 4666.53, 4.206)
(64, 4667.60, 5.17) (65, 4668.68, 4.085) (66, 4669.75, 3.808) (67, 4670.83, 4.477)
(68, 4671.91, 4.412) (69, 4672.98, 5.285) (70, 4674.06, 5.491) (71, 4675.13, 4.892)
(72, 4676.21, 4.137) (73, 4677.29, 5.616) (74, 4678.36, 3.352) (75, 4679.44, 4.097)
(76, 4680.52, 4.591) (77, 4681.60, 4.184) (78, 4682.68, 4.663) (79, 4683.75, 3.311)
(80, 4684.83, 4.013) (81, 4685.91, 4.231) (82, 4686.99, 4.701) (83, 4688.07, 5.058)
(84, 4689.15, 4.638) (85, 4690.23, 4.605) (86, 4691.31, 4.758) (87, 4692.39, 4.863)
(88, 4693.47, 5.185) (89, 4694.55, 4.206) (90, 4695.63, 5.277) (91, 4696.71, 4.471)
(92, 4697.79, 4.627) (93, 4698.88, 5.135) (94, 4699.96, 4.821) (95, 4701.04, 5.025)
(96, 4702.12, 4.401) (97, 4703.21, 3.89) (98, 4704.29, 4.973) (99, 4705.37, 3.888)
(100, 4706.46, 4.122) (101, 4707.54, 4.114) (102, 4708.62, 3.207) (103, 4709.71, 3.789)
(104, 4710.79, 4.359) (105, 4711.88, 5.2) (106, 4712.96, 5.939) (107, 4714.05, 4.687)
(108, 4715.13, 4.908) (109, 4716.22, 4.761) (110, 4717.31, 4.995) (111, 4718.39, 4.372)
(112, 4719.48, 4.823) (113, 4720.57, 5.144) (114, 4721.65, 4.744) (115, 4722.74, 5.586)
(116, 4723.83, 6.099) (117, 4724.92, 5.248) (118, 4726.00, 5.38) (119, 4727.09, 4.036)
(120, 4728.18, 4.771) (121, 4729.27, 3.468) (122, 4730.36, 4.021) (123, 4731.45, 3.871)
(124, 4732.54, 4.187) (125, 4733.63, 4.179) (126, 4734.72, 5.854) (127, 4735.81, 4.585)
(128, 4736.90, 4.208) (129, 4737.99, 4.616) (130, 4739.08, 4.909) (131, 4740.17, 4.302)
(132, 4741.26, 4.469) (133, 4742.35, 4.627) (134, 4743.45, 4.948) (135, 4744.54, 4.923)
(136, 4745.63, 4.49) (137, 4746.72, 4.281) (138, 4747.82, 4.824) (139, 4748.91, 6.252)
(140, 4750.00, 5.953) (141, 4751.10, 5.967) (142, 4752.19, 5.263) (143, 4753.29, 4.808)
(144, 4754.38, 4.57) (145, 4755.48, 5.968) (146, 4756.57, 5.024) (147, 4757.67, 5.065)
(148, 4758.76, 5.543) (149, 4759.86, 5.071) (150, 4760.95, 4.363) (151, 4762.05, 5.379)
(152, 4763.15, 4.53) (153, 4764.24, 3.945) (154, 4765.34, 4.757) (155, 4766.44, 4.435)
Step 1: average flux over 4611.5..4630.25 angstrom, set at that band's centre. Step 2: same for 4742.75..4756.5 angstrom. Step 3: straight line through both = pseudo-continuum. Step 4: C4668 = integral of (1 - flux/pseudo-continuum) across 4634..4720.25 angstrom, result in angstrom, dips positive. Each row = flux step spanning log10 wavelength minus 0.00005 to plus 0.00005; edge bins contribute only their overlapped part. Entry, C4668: 7.7 angstrom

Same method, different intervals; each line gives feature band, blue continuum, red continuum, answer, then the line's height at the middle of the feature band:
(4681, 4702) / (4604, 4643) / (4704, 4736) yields 0.4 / 4.7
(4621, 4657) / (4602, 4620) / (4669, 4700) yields 0.5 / 4.79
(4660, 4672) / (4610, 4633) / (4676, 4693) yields 0.4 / 4.58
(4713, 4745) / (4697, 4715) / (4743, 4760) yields 0.8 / 4.86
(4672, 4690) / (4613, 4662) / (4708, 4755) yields 1.0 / 4.78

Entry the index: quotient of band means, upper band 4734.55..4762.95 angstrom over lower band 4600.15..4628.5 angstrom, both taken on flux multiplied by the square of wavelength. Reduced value 1.07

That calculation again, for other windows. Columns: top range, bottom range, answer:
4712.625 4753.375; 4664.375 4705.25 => 1.08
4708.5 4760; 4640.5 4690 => 1.10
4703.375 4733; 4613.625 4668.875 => 1.01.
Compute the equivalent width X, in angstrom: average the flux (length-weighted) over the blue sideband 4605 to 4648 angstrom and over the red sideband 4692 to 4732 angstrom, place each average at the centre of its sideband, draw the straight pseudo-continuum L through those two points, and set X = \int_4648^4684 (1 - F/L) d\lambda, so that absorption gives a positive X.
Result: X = 1.04 angstrom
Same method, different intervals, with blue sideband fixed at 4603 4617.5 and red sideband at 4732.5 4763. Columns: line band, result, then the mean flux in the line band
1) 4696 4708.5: 1.26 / 4.46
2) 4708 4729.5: 0.74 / 4.79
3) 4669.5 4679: 0.65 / 4.63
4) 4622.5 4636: 0.32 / 4.86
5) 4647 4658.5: 0.51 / 4.75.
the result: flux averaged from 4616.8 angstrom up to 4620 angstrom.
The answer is 4.91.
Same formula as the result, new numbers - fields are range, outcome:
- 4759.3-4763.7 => 4.84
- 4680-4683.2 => 4.47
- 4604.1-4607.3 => 4.67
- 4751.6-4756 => 5.15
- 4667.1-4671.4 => 4.37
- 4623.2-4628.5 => 4.88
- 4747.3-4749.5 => 5.57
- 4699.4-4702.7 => 4.74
